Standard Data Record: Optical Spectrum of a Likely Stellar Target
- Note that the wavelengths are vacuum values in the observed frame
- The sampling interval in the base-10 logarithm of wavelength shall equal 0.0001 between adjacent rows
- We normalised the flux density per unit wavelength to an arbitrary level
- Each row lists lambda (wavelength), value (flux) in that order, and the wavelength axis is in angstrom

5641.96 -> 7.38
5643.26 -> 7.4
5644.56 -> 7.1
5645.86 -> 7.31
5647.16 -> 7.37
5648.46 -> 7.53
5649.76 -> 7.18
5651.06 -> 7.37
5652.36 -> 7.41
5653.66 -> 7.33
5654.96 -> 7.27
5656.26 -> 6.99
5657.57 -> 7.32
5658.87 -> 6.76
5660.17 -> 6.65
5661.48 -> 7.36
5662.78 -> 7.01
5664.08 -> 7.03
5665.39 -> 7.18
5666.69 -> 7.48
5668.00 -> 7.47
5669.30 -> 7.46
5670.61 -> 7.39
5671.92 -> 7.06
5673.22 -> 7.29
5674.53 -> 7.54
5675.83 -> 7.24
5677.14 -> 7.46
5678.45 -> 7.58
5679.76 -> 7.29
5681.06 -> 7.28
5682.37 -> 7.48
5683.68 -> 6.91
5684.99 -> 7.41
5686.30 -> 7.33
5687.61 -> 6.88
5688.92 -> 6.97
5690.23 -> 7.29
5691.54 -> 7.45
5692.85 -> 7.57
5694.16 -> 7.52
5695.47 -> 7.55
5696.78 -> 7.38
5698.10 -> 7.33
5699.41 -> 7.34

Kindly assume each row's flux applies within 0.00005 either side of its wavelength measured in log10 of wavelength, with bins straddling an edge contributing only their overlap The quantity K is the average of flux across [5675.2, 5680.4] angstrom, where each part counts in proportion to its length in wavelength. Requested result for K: 7.38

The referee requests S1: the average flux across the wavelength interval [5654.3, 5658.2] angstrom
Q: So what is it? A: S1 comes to 7.19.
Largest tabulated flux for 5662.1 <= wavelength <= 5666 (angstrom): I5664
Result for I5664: 7.18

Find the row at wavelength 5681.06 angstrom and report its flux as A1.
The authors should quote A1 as 7.28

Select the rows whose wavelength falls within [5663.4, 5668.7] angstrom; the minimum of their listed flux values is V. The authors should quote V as 7.03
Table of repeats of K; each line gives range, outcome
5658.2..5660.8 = 6.73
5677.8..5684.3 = 7.31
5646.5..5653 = 7.38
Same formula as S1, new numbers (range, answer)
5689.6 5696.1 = 7.48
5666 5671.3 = 7.44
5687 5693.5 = 7.24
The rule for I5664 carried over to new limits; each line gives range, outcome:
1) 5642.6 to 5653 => 7.53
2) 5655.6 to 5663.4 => 7.36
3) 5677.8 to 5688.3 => 7.58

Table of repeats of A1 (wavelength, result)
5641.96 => 7.38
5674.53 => 7.54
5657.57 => 7.32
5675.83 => 7.24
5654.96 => 7.27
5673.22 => 7.29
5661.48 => 7.36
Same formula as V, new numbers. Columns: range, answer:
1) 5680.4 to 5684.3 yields 6.91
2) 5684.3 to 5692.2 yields 6.88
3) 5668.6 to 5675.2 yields 7.06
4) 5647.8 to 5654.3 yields 7.18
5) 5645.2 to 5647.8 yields 7.31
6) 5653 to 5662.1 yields 6.65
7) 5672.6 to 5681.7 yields 7.24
